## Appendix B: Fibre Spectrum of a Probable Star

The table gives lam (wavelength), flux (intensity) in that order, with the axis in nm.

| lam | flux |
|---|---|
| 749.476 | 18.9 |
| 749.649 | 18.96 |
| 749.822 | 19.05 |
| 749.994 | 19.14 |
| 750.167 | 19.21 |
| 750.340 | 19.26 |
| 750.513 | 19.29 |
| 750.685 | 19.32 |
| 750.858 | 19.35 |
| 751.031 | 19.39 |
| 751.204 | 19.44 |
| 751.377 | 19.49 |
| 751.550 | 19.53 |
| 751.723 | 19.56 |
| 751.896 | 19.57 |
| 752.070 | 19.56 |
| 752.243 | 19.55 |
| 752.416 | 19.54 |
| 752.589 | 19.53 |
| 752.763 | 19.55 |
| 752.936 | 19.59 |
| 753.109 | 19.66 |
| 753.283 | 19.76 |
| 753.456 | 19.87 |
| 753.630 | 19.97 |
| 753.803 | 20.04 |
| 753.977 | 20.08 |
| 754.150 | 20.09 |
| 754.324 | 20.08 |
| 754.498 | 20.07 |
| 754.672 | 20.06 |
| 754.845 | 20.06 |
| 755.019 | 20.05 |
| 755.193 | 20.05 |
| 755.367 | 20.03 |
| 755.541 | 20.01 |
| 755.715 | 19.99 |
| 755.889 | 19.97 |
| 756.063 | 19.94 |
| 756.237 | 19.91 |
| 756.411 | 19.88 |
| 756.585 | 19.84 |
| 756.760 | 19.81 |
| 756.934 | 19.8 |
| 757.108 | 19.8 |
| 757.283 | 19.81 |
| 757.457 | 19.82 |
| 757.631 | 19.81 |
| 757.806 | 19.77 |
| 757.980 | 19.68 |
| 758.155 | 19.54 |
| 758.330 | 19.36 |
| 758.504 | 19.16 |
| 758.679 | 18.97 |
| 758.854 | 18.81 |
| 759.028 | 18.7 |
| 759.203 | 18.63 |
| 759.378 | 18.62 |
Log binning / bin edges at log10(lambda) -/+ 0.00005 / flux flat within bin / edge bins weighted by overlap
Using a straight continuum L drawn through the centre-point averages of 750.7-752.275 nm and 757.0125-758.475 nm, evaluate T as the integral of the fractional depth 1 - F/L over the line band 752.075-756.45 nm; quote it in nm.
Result -0.07 nm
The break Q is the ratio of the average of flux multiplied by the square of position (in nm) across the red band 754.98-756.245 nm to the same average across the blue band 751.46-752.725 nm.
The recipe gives 1.03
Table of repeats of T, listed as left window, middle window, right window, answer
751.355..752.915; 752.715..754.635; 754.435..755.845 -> -0.01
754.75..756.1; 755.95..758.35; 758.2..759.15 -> -0.04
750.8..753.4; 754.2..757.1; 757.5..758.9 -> -0.07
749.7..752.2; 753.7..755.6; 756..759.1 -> -0.06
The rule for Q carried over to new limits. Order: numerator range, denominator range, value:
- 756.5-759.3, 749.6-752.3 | 1.02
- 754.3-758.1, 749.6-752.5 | 1.04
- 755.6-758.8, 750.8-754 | 1.02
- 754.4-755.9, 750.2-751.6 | 1.05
